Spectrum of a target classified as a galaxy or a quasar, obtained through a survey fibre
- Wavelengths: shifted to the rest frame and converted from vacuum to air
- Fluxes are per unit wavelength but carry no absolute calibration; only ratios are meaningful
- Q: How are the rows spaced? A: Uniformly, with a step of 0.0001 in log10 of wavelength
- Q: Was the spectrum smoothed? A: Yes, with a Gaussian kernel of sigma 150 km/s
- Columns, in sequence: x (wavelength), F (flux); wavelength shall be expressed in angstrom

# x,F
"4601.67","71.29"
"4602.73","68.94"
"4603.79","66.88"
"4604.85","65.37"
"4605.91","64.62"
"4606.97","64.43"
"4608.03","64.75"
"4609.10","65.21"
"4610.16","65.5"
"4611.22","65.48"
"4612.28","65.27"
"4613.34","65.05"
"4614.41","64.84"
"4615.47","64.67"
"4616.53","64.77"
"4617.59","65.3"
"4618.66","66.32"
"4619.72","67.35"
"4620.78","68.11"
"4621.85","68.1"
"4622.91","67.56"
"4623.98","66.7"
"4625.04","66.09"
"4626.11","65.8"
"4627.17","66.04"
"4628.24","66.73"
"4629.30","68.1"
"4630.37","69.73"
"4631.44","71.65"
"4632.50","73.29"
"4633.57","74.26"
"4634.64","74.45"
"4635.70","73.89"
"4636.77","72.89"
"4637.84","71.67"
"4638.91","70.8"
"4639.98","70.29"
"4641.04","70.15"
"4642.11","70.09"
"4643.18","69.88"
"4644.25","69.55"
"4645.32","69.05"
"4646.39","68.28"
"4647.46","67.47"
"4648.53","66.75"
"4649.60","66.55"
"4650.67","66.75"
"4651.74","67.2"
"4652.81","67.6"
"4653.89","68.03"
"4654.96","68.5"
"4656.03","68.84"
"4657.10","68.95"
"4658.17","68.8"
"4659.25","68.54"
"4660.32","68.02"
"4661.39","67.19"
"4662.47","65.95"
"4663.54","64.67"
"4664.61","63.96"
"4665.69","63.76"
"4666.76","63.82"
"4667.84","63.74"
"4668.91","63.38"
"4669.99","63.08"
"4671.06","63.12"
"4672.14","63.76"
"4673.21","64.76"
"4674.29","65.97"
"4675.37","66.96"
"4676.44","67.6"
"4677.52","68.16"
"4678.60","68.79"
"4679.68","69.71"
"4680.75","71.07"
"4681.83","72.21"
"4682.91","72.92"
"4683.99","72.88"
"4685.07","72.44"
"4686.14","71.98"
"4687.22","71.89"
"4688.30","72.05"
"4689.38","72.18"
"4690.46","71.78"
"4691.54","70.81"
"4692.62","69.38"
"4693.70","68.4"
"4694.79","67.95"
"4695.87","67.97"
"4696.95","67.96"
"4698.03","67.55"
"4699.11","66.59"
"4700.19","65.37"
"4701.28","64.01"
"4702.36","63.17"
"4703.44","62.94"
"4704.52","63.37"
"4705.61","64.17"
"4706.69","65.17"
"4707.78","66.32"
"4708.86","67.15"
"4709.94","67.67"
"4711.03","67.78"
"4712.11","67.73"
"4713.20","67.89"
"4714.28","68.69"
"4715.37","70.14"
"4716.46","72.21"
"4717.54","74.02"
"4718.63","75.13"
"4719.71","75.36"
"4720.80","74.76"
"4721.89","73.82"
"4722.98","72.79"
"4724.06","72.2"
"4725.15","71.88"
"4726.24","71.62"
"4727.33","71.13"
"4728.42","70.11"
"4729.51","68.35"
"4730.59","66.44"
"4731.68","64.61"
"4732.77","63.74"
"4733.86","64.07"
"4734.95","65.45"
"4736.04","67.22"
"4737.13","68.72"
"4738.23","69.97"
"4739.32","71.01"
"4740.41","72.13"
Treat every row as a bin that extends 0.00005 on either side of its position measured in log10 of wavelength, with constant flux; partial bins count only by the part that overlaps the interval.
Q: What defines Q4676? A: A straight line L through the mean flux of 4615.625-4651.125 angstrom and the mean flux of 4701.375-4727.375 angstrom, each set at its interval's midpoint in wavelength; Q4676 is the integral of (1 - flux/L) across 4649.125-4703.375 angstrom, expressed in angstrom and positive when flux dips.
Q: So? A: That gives 1.1 angstrom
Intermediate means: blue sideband 68.9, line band 67.7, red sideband 69.3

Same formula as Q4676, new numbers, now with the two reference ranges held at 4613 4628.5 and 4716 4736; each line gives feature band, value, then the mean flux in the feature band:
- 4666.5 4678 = 0.6 angstrom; 64.9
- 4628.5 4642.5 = -1.0 angstrom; 71.6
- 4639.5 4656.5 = -0.3 angstrom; 68.4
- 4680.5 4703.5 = -0.1 angstrom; 69.3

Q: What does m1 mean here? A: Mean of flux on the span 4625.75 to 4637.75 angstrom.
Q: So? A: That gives 70.7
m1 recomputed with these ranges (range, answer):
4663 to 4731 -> 68.5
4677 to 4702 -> 69.7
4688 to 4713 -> 67.2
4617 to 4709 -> 68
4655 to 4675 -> 65.7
